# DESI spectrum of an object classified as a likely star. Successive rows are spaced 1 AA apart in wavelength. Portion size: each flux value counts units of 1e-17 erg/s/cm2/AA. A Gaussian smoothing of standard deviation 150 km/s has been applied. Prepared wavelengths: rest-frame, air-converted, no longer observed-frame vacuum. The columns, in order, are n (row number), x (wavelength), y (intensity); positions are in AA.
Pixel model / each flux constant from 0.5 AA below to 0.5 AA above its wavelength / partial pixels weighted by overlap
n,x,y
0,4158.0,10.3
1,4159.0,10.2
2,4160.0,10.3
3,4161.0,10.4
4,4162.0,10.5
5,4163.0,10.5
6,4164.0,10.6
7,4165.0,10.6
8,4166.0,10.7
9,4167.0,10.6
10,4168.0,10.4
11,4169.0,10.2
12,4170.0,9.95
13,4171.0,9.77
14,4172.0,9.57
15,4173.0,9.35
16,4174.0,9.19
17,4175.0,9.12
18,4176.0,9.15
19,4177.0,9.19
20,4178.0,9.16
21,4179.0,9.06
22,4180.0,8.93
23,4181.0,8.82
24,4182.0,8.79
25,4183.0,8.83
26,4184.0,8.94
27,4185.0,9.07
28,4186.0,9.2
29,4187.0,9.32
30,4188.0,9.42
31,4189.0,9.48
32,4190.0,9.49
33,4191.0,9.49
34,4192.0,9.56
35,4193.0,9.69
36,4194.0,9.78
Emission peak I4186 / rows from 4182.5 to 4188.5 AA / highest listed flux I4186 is 9.42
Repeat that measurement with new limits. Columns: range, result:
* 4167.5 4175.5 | 10.4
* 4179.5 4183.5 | 8.93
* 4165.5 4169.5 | 10.7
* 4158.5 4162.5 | 10.5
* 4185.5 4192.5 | 9.56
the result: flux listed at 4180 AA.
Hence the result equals 8.93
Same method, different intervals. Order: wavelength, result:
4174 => 9.19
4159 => 10.2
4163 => 10.5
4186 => 9.2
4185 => 9.07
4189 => 9.48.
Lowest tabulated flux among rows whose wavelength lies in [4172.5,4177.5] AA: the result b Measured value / 9.12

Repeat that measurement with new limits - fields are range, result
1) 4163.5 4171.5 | 9.77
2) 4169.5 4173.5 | 9.35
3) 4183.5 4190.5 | 8.94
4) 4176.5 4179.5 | 9.06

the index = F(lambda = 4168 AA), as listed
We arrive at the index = 10.4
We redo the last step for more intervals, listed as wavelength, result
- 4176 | 9.15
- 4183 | 8.83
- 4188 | 9.42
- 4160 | 10.3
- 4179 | 9.06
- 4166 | 10.7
